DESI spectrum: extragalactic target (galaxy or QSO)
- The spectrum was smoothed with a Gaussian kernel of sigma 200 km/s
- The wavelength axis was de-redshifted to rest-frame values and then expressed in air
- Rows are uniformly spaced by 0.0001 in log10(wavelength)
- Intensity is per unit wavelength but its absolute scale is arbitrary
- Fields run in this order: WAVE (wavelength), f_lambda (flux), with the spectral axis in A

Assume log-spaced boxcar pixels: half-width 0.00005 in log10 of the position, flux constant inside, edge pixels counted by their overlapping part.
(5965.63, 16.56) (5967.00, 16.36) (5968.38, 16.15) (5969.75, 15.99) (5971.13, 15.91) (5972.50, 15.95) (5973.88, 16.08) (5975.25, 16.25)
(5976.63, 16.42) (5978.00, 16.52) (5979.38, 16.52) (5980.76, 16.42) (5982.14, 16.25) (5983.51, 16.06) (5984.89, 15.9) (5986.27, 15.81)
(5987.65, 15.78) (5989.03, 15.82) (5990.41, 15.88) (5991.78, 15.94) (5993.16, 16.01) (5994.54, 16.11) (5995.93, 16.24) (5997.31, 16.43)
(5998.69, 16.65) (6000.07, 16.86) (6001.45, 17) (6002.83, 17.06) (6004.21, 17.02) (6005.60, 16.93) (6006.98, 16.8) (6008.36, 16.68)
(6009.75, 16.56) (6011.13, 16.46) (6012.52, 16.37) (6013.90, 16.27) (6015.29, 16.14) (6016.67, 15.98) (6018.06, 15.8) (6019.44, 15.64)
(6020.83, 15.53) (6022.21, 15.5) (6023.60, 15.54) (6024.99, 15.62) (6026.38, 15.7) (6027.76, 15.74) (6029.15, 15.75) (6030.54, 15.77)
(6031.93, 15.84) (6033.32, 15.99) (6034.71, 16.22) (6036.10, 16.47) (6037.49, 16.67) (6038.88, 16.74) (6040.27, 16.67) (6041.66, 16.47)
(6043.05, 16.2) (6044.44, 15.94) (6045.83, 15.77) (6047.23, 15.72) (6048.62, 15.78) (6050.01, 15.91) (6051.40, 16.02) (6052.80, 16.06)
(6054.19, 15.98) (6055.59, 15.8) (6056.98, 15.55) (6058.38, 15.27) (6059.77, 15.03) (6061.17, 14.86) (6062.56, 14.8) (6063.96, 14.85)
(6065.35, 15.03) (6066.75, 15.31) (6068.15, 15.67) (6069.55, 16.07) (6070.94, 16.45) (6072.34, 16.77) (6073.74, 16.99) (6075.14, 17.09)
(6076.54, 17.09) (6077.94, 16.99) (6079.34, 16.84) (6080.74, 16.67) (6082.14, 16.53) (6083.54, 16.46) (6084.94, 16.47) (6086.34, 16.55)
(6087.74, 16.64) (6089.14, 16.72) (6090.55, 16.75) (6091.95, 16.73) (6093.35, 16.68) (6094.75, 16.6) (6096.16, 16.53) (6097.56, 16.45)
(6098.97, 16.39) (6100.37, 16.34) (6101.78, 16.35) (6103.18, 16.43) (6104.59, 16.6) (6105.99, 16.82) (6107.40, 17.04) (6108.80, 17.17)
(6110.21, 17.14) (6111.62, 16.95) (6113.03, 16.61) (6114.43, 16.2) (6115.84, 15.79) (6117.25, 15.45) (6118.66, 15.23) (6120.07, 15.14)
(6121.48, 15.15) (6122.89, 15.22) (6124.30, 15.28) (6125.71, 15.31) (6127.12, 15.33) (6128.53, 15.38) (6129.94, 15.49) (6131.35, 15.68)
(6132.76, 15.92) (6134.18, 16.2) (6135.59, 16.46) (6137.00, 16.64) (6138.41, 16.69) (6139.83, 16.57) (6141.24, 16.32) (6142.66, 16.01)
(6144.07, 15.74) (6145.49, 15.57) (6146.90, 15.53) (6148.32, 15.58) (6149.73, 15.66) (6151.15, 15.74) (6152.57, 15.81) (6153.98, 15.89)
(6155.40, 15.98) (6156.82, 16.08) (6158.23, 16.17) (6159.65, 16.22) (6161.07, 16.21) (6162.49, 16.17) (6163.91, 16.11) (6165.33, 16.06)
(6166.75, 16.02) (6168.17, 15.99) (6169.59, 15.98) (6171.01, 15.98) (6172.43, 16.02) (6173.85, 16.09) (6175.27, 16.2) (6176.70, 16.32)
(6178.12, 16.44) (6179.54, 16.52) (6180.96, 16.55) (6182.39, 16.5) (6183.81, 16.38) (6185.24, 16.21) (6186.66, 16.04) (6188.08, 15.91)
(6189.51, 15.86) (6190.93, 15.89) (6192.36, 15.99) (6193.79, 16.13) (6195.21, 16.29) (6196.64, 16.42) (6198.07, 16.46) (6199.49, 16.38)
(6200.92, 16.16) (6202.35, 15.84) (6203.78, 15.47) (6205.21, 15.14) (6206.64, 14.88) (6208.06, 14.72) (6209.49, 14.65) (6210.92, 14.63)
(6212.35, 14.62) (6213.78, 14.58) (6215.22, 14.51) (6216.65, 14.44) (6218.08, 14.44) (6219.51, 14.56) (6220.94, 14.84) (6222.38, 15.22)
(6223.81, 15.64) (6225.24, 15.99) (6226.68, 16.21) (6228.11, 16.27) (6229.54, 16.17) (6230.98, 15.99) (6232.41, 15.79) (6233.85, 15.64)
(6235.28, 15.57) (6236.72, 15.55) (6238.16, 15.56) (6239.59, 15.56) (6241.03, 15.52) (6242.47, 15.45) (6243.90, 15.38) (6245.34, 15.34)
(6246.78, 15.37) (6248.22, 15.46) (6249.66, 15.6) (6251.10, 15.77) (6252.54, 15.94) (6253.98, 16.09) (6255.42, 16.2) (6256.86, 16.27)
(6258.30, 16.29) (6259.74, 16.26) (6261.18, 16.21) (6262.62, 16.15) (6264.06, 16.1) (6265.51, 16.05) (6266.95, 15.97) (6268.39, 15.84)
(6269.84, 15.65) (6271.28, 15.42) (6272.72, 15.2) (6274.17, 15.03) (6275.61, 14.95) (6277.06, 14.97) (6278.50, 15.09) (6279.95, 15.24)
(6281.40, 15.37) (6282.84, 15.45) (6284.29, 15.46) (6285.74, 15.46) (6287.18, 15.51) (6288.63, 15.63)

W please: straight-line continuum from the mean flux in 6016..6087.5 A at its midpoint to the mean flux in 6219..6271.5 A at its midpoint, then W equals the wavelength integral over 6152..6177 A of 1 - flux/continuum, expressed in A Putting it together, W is -0.3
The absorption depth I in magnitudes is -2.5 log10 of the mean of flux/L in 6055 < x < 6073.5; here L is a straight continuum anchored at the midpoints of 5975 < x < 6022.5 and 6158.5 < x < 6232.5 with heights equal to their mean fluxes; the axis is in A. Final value 0.040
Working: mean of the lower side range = 16.3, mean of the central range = 15.5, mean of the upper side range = 15.8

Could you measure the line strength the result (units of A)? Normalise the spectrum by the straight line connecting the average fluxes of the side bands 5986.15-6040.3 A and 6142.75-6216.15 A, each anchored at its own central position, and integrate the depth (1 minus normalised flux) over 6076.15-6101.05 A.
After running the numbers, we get -0.9 A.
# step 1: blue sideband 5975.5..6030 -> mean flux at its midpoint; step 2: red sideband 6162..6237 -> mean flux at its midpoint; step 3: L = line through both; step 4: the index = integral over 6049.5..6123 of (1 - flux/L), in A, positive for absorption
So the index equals -0.9 A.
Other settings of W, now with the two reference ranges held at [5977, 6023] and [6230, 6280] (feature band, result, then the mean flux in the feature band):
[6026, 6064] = 0.7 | 15.9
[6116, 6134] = 0.6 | 15.4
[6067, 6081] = -0.5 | 16.6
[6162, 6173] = -0.1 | 16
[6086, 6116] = -1.1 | 16.6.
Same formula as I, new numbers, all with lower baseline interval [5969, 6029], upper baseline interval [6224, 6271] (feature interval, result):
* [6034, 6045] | -0.02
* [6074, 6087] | -0.04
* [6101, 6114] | -0.05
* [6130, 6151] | 0.00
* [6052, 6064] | 0.05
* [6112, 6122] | 0.02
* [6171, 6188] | -0.02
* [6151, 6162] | 0.00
